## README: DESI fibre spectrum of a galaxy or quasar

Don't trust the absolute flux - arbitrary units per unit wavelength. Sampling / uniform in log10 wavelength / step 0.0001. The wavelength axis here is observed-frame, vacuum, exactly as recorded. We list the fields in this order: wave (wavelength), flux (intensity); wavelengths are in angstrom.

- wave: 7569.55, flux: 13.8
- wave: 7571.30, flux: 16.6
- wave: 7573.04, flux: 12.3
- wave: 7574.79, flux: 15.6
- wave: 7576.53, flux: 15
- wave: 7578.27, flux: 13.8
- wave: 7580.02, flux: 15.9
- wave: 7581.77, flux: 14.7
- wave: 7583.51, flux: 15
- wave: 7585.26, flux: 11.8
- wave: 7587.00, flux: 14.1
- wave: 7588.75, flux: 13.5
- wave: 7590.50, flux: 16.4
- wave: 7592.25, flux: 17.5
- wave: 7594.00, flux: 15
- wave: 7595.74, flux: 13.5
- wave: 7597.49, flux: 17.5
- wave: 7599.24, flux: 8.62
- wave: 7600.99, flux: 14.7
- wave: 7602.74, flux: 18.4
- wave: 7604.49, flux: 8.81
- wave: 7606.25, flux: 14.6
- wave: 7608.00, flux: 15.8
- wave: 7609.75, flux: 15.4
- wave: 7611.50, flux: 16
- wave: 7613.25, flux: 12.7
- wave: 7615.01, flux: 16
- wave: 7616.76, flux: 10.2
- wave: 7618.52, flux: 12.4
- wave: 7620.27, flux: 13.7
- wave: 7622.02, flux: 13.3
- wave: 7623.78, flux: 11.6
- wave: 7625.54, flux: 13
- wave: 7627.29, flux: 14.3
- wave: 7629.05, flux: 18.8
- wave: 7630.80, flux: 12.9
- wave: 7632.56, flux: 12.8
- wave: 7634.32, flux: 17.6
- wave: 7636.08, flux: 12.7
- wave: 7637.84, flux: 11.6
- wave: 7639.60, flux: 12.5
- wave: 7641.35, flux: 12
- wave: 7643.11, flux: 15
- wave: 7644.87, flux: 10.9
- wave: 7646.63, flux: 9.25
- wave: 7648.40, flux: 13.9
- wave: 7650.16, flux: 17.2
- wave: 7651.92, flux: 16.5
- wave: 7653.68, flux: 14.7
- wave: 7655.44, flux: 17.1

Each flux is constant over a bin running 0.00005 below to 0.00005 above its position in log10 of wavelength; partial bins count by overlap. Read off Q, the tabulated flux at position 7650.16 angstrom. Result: 17.2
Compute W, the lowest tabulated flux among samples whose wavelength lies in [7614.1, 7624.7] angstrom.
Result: 10.2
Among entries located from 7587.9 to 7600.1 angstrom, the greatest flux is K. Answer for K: 17.5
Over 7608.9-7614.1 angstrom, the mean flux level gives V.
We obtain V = 14.7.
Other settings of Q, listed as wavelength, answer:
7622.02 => 13.3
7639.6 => 12.5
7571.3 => 16.6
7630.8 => 12.9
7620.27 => 13.7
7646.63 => 9.25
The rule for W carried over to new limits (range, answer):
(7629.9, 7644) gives 11.6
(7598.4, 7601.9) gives 8.62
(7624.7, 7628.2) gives 13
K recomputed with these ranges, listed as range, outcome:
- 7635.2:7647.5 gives 15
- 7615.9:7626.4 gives 13.7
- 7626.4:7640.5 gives 18.8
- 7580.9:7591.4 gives 16.4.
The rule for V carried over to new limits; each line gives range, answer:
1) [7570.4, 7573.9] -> 14.4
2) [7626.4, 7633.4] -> 14.7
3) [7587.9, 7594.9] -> 15.6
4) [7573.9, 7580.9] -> 15.1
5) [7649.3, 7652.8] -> 16.9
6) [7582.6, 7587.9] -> 13.7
